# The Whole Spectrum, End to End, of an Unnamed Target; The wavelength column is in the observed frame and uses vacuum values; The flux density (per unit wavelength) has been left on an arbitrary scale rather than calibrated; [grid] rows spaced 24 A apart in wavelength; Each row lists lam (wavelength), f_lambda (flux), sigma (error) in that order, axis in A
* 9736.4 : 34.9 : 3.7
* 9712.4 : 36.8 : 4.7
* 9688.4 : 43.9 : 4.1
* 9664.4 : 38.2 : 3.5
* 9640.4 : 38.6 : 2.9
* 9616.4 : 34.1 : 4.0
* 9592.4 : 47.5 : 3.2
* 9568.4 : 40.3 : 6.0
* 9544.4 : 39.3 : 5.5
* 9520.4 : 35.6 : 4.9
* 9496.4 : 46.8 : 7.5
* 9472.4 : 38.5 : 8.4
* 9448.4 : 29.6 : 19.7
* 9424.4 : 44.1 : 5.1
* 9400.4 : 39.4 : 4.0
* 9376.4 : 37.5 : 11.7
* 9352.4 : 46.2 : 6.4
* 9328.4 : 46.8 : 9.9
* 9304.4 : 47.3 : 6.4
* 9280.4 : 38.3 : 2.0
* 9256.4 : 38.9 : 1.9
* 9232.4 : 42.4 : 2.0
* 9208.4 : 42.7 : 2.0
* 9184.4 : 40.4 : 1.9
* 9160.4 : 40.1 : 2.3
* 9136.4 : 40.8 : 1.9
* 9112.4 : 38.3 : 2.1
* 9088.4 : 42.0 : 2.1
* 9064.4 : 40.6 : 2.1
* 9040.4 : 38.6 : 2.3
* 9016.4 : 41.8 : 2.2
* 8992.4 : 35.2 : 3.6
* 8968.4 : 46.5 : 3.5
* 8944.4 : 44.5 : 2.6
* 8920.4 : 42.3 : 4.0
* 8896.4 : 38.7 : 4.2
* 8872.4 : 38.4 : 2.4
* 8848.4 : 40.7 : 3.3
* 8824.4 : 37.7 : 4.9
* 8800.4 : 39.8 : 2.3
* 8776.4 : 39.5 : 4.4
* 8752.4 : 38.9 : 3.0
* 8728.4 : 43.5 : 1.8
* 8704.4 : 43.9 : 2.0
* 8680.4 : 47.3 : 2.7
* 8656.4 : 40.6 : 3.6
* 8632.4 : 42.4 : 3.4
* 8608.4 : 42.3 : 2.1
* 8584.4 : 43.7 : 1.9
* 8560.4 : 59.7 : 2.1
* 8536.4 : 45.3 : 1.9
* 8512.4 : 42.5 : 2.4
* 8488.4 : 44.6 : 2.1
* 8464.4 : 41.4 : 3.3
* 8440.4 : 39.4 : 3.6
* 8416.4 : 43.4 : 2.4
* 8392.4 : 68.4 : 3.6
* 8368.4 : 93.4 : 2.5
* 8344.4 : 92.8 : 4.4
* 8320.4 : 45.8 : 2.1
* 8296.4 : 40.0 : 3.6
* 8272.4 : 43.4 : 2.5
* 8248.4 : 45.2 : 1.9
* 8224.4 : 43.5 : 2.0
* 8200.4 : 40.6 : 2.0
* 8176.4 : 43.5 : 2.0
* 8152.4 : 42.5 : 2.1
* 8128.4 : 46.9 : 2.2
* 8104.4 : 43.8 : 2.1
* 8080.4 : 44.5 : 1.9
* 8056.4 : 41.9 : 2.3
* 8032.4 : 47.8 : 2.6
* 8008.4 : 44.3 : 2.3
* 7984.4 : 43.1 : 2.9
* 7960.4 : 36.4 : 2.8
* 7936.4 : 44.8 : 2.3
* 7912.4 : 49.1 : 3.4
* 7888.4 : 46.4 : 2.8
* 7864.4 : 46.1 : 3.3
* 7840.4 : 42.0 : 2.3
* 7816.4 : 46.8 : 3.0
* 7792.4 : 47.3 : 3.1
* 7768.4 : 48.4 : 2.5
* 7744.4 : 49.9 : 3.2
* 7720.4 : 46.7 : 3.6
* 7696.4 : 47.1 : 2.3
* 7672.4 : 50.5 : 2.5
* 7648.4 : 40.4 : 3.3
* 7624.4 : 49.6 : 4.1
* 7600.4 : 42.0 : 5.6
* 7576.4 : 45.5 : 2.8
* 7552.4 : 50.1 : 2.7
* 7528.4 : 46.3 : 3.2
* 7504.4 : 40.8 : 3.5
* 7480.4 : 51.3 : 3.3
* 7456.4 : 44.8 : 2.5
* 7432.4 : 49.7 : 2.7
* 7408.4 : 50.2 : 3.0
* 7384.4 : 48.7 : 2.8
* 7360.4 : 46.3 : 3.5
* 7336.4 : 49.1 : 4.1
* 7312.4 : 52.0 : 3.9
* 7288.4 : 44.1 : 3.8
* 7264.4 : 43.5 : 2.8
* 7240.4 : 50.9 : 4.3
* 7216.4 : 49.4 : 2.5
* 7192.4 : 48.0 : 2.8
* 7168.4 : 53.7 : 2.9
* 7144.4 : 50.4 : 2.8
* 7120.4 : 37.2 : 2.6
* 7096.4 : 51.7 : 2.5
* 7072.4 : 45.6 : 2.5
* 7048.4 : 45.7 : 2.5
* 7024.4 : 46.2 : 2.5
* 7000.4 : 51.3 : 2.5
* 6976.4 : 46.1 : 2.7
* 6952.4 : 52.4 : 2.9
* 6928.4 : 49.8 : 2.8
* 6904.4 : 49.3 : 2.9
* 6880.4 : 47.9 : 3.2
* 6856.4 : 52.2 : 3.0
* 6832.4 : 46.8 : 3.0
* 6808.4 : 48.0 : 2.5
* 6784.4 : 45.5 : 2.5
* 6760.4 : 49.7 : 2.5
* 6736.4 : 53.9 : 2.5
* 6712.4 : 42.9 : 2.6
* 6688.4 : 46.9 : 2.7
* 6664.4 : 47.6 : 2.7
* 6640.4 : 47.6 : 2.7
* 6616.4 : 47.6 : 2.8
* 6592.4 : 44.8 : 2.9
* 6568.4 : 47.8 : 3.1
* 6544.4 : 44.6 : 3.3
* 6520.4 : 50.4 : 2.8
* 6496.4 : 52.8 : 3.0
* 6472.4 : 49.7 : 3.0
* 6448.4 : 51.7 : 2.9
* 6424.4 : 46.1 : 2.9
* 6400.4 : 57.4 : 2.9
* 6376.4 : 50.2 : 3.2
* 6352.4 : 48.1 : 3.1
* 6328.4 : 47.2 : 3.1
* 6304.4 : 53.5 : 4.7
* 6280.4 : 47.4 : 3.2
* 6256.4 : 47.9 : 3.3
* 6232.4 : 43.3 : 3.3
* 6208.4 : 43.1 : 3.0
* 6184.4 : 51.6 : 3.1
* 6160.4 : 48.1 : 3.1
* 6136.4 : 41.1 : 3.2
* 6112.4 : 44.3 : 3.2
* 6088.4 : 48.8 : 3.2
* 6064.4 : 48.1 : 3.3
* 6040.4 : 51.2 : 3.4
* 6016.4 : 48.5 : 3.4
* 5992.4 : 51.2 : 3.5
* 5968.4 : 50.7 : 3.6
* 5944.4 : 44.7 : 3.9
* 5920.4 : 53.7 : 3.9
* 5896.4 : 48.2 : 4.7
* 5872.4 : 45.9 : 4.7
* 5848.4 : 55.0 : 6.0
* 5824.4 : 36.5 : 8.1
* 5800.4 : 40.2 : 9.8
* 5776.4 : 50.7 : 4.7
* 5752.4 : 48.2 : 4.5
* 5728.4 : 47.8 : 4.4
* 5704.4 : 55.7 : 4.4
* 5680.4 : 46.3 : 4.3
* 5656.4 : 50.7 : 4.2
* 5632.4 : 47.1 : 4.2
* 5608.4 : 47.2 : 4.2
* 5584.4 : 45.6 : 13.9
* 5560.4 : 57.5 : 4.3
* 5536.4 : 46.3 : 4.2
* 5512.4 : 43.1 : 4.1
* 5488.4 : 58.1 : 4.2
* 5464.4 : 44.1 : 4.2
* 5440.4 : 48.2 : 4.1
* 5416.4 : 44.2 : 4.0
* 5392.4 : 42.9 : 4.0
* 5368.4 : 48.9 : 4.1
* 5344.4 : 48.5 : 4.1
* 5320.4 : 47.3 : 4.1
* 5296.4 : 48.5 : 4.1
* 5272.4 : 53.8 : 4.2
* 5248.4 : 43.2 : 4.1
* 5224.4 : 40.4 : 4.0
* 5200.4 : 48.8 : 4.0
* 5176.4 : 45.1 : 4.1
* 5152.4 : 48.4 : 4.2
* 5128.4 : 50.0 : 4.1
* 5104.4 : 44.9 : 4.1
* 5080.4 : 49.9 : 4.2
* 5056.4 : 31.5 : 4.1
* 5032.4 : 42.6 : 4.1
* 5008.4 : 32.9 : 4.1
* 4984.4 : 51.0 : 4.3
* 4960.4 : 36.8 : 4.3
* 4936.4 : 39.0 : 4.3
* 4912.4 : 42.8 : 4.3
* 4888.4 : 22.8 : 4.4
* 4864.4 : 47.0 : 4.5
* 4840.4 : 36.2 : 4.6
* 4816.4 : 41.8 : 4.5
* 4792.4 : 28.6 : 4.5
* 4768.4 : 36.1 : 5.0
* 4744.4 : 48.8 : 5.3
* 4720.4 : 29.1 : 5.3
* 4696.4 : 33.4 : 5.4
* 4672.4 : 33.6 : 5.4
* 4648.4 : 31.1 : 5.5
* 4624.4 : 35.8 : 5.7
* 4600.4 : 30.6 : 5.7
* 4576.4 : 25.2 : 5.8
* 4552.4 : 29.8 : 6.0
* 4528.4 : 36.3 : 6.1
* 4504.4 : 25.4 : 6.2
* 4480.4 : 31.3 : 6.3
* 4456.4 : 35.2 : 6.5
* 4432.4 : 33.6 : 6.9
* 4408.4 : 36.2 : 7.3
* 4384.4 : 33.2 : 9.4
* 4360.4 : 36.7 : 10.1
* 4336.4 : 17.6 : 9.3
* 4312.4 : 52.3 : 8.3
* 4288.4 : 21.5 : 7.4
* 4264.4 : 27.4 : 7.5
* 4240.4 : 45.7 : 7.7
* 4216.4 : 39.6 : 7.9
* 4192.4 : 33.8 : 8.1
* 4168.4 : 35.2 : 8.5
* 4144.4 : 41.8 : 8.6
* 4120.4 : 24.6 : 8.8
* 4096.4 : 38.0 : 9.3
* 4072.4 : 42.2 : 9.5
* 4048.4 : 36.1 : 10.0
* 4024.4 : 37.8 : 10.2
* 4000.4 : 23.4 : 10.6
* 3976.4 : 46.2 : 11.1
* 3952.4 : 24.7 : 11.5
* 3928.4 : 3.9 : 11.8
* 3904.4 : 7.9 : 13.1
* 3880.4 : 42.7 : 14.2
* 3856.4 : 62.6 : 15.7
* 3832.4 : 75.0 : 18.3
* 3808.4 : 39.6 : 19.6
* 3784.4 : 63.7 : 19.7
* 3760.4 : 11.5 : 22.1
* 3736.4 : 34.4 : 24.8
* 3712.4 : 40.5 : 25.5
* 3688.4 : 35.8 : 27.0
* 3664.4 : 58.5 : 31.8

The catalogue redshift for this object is 0.27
